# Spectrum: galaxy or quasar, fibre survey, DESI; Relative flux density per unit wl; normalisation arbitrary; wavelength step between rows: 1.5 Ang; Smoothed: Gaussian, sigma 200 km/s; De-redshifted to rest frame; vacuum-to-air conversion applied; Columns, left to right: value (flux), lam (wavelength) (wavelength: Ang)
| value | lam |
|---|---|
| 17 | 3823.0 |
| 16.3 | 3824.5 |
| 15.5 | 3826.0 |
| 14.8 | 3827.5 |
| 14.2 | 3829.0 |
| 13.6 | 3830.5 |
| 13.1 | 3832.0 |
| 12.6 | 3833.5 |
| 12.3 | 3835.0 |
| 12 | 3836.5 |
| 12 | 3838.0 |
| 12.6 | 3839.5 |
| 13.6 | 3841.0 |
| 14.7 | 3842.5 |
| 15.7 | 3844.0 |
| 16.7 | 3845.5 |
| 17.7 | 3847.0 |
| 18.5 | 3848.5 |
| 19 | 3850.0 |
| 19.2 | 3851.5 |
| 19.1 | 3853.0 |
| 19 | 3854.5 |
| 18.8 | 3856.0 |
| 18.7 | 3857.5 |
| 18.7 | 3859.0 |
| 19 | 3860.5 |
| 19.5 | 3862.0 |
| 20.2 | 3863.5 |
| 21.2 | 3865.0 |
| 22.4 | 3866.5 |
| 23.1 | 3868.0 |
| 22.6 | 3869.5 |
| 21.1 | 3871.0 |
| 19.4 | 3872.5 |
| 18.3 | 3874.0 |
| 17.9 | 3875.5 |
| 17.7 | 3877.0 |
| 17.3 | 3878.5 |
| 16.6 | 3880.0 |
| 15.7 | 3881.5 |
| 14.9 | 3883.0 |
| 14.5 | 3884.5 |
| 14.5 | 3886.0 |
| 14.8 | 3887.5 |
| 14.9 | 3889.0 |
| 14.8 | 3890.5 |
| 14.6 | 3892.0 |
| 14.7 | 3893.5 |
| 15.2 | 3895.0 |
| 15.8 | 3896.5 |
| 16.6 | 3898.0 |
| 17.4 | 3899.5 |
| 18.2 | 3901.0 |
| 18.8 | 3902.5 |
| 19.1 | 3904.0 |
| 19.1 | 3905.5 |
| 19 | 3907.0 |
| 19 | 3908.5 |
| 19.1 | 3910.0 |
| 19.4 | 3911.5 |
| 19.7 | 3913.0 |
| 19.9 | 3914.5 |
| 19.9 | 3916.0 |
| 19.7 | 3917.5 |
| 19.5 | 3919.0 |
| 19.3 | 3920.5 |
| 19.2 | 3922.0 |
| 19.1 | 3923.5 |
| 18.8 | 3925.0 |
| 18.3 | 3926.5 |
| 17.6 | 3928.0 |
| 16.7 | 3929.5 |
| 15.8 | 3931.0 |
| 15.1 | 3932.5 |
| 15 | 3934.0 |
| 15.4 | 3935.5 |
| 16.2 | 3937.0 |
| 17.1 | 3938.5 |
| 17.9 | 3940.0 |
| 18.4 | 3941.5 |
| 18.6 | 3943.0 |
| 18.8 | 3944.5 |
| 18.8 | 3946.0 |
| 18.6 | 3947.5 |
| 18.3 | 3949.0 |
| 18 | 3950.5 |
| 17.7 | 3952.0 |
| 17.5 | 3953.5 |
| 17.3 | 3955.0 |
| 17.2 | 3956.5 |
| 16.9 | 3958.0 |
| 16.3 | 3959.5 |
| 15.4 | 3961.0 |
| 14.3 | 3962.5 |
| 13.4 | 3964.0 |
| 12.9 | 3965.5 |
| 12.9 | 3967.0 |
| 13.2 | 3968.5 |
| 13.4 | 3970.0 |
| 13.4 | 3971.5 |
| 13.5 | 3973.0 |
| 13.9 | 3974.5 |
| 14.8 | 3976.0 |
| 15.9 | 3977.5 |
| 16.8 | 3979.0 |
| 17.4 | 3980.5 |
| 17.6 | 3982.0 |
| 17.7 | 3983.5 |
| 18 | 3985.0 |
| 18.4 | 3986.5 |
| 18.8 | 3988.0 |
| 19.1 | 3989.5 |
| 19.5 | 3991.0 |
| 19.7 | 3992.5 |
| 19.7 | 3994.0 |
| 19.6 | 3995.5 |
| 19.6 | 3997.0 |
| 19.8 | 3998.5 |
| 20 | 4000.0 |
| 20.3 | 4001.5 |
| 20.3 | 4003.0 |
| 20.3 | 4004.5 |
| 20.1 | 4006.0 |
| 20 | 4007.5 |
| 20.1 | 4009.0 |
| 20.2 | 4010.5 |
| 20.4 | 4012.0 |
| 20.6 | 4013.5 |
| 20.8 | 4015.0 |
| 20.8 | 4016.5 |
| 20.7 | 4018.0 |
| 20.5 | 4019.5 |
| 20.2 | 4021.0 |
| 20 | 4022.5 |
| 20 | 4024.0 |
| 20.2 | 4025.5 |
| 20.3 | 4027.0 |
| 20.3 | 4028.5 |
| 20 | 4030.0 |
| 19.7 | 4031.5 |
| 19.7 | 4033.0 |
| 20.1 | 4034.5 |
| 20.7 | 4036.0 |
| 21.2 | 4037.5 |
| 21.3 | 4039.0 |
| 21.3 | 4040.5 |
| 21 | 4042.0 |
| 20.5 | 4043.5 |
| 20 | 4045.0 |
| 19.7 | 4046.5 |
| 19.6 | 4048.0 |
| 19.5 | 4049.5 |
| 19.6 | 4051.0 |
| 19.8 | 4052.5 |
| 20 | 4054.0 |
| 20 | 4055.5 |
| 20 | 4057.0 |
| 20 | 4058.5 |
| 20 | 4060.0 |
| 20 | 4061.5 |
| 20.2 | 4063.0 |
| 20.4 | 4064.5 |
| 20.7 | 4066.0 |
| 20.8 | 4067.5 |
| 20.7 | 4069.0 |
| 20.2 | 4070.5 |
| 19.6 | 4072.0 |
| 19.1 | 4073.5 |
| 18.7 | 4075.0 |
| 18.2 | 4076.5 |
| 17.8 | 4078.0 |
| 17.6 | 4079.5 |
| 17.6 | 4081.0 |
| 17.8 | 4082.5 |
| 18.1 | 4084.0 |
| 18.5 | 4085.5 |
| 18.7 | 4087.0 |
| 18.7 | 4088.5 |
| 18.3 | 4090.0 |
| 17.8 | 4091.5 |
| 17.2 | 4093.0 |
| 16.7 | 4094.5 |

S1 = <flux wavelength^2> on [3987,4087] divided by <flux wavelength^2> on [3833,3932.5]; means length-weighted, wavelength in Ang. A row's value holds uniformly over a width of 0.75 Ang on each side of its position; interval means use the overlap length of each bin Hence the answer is 1.22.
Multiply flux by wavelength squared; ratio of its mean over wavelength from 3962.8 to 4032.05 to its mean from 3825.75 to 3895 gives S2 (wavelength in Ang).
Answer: 1.2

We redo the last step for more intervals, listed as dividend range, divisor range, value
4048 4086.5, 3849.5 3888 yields 1.15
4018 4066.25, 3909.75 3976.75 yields 1.26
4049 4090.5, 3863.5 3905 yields 1.21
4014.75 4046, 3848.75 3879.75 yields 1.14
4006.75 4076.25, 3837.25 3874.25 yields 1.20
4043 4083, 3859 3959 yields 1.18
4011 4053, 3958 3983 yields 1.42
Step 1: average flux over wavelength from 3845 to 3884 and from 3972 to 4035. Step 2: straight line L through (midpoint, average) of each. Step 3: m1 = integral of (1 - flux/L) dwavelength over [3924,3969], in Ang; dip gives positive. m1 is 5.7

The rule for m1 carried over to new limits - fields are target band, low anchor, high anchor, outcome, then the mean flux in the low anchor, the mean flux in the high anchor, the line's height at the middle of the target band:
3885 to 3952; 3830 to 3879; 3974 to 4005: 1.38 Ang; 17.5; 18.5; 18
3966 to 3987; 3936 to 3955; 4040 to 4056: 3.58 Ang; 17.9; 20.1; 18.6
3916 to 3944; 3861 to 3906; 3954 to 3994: -1.35 Ang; 17.7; 16.1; 16.9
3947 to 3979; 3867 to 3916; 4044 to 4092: 4.99 Ang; 17.7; 19.3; 18.3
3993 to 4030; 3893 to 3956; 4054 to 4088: -2.82 Ang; 18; 19.3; 18.8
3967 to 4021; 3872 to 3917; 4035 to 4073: 2.20 Ang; 17.2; 20.3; 19.1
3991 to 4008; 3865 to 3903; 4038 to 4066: -0.55 Ang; 17.3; 20.2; 19.3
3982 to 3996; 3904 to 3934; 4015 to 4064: 0.48 Ang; 18.6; 20.2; 19.5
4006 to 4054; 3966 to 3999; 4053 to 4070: -3.53 Ang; 16.9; 20.2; 18.9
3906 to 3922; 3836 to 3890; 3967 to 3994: -2.17 Ang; 17.6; 16.5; 17.1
